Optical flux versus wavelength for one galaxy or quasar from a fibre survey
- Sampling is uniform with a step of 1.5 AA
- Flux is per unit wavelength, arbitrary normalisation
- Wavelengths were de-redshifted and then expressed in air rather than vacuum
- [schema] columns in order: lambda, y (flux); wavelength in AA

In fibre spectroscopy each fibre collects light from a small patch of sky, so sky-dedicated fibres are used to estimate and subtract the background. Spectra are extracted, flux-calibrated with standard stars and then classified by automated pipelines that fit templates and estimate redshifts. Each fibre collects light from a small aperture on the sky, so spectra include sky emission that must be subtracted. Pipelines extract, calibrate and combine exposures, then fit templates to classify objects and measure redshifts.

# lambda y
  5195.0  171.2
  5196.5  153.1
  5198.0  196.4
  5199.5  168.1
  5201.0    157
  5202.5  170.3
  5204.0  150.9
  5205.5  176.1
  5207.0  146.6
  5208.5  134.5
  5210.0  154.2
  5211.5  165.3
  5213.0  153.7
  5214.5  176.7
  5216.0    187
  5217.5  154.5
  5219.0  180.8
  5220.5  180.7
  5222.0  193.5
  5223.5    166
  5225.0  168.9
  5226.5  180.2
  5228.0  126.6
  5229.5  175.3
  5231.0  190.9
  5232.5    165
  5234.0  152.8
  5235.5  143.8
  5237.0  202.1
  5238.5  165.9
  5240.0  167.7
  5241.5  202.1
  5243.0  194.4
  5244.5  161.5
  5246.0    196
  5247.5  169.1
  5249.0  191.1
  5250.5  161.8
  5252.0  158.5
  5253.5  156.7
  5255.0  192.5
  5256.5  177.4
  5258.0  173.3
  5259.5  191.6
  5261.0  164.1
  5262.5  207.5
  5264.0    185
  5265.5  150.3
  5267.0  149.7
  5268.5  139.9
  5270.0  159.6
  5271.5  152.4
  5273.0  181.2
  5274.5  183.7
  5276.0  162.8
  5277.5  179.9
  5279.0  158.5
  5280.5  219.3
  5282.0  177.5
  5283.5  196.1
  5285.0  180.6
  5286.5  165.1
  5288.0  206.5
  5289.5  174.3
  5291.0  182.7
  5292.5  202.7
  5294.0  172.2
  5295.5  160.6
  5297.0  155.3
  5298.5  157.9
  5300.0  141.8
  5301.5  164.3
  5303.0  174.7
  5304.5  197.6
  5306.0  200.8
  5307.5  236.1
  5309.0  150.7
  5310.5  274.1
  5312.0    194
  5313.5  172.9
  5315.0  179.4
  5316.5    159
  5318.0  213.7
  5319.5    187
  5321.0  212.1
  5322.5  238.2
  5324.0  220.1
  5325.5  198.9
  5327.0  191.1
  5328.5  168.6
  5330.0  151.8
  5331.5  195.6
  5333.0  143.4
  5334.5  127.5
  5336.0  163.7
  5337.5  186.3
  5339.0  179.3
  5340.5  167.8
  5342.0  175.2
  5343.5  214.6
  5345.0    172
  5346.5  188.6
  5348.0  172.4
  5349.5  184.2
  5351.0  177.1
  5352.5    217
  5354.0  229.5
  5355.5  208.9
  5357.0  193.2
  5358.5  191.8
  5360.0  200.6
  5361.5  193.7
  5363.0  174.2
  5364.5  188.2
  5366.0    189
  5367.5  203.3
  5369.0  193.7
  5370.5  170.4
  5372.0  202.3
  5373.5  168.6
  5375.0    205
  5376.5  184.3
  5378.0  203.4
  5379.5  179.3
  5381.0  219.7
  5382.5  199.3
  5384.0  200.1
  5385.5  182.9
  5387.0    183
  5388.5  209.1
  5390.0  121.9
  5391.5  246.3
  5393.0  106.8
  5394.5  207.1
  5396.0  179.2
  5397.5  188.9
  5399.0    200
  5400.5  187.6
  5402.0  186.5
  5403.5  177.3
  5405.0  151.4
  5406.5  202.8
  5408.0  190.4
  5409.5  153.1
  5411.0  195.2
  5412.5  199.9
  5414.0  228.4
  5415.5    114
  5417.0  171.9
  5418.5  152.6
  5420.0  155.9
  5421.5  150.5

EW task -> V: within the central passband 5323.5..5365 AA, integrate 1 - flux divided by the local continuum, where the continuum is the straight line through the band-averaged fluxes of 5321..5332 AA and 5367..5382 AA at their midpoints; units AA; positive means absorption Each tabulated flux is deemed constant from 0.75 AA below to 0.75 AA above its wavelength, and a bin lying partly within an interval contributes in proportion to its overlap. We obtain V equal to 2.2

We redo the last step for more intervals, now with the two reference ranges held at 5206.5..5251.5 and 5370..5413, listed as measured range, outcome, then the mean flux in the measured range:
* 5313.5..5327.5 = -1.51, 199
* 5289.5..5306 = 0.43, 172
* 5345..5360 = -1.02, 195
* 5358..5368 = -0.42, 191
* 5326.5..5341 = 1.09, 167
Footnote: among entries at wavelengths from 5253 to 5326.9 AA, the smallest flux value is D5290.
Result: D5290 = 139.9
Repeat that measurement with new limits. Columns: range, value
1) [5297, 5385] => 127.5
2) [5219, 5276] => 126.6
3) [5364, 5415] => 106.8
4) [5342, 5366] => 172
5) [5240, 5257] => 156.7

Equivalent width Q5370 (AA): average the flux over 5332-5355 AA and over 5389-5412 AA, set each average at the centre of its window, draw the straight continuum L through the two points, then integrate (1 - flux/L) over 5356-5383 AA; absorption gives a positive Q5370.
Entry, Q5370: -1.8 AA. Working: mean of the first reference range 180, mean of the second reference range 180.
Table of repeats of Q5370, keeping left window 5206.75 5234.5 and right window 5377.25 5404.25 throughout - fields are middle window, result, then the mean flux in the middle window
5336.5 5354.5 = -0.6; 188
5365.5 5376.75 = -0.3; 190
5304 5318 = -1.5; 197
